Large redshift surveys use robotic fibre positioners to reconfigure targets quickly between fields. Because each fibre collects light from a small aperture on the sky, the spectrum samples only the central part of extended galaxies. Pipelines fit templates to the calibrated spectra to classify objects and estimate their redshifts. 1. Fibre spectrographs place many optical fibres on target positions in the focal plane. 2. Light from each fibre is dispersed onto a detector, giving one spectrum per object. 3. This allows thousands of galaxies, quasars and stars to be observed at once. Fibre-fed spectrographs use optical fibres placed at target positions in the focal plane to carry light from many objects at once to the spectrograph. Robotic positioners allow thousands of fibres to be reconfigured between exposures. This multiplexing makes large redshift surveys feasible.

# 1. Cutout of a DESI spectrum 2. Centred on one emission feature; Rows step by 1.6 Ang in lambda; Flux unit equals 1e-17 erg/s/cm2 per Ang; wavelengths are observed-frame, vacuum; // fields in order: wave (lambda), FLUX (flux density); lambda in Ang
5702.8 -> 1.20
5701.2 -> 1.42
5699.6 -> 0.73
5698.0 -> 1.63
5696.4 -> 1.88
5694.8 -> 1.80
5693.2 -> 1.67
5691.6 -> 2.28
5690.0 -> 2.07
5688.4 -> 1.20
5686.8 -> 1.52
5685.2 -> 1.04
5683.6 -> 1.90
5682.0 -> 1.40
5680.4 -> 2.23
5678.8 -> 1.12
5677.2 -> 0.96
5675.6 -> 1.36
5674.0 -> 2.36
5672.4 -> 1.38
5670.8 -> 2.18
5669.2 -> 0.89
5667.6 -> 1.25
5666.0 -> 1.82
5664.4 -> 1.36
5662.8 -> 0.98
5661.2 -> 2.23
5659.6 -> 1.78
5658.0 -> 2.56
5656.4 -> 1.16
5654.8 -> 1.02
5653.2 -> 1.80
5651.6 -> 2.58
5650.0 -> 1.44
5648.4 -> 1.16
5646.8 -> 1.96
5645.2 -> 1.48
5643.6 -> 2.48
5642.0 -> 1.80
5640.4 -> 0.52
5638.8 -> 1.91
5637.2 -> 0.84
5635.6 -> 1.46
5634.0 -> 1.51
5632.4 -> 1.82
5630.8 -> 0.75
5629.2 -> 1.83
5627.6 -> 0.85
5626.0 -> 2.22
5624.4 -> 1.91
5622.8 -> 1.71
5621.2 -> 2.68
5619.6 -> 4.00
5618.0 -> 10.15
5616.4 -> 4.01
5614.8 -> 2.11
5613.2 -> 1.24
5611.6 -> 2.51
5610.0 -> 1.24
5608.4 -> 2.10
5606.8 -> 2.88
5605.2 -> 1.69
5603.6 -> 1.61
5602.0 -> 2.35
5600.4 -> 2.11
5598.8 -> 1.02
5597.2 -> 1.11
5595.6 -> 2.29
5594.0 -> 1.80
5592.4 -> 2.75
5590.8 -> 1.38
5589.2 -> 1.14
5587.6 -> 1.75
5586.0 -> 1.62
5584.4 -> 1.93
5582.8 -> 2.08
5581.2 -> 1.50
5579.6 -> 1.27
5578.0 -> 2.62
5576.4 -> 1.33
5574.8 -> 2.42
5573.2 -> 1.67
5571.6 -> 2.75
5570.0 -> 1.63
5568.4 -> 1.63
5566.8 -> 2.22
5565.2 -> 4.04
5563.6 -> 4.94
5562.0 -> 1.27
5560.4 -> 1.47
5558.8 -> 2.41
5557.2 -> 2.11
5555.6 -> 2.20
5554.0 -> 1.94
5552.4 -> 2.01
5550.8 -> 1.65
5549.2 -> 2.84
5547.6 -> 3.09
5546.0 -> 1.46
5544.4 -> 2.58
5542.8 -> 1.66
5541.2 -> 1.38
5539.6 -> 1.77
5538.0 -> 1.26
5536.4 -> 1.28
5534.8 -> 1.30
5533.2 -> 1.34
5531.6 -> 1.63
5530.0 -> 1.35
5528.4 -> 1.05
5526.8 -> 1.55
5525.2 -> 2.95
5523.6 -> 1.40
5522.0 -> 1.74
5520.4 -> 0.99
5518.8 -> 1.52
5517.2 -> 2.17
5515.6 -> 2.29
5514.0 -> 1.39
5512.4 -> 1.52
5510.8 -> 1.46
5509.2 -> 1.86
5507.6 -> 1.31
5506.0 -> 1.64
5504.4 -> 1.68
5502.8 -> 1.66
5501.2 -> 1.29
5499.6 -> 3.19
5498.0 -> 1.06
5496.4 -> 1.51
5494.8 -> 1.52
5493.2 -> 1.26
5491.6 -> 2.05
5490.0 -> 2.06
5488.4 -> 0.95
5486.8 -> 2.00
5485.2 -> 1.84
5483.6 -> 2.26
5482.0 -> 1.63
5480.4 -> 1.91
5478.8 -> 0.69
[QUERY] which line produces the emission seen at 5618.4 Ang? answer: [O III] 5007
